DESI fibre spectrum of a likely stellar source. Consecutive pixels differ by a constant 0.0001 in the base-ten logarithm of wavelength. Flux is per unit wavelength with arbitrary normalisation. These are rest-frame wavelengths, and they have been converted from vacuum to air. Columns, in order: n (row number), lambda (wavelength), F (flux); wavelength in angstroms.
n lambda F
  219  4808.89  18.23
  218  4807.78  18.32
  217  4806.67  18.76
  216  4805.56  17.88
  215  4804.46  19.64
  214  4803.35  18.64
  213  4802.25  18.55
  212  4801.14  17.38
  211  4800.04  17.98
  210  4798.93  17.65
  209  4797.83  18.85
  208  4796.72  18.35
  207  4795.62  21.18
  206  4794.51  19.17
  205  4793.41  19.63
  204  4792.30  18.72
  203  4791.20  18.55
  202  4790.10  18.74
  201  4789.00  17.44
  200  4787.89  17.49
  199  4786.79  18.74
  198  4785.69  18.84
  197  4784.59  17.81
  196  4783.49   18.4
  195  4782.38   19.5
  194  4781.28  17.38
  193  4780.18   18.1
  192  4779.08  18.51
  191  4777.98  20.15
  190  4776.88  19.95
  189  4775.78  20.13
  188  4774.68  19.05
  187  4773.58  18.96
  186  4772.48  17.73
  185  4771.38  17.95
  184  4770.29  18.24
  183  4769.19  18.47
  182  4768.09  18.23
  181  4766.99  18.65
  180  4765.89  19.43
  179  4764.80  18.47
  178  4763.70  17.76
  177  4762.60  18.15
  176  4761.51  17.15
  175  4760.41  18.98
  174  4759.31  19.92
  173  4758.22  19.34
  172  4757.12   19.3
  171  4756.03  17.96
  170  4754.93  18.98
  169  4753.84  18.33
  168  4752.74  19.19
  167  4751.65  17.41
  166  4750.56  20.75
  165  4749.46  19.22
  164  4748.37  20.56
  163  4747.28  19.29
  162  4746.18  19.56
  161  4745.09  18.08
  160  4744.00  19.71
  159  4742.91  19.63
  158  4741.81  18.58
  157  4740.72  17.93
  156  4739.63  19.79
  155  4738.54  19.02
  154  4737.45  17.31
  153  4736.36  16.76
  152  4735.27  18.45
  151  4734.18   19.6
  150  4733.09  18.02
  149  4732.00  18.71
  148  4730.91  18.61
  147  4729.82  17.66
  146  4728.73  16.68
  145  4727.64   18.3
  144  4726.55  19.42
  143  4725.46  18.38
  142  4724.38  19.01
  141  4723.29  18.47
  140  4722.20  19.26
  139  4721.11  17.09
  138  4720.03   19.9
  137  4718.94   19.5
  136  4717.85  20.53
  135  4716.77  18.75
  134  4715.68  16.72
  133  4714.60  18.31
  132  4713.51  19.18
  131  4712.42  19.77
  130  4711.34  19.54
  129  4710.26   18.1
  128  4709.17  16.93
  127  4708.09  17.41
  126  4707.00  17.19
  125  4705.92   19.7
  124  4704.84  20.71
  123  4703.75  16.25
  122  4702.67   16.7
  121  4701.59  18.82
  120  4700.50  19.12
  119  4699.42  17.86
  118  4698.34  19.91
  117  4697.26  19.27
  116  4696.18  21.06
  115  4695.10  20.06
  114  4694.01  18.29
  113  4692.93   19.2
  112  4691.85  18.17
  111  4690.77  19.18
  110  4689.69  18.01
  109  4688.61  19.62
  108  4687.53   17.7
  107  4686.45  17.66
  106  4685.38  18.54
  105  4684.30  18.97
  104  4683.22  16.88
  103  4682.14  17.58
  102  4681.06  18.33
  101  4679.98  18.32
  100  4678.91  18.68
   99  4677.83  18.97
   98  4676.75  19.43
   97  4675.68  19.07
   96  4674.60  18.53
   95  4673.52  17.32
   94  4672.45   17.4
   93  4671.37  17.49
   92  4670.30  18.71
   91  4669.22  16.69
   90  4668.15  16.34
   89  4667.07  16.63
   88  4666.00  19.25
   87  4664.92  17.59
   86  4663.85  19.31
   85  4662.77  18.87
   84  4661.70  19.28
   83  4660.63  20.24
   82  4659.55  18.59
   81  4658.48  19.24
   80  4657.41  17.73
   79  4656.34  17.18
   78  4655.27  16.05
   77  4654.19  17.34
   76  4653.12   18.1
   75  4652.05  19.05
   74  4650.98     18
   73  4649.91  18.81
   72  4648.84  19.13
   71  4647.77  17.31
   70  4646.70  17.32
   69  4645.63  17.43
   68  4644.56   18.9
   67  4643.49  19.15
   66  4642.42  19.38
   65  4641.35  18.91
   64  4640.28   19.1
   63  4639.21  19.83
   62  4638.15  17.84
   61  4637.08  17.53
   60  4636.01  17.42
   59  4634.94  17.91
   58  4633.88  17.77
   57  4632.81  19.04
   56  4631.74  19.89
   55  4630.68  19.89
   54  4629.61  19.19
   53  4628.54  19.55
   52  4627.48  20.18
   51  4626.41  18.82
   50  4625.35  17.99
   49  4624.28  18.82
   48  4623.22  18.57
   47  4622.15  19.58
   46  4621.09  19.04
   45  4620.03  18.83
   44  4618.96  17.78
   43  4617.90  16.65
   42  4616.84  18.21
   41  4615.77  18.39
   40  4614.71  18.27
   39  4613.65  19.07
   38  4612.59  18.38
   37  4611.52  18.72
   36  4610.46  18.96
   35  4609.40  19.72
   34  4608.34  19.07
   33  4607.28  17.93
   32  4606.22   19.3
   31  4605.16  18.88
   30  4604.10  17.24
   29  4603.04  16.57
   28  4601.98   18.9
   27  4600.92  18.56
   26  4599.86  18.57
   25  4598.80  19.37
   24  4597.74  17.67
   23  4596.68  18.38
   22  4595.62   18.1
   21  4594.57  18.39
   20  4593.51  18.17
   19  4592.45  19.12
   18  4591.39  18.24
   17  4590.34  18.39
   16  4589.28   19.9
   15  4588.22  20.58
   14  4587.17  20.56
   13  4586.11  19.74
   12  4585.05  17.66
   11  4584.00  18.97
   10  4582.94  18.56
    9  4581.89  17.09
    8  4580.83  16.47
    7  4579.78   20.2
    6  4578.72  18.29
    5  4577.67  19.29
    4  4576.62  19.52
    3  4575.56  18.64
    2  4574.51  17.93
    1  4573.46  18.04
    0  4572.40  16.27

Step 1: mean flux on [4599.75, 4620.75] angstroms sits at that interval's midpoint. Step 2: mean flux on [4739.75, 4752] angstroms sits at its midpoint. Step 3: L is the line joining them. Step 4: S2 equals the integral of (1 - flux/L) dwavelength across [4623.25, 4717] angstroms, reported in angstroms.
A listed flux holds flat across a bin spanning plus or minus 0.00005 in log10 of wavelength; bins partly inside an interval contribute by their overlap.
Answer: 1.5 angstroms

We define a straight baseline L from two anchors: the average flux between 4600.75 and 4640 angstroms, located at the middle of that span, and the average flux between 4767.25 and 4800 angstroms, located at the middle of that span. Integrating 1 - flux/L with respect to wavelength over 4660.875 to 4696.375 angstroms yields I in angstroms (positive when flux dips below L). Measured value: 0.5 angstroms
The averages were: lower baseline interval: 18.6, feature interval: 18.4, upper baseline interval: 18.7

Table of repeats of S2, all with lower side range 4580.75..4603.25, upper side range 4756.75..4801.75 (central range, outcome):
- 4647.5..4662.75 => 0.24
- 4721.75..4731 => 0.11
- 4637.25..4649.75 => 0.05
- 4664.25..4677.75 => 0.51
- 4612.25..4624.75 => 0.10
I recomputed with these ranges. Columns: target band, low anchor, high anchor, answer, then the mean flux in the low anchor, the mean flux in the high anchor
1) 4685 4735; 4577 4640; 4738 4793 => 0.3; 18.7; 18.8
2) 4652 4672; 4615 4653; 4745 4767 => 0.7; 18.6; 18.9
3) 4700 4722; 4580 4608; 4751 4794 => 0.1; 18.5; 18.6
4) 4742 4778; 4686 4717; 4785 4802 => -0.6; 18.6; 18.6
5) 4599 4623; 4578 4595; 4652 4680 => 0.1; 18.8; 18.2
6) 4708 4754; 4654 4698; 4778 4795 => -0.6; 18.4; 18.5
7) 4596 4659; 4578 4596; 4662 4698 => 0.4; 18.7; 18.4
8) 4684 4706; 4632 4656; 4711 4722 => -0.1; 18.2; 18.9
